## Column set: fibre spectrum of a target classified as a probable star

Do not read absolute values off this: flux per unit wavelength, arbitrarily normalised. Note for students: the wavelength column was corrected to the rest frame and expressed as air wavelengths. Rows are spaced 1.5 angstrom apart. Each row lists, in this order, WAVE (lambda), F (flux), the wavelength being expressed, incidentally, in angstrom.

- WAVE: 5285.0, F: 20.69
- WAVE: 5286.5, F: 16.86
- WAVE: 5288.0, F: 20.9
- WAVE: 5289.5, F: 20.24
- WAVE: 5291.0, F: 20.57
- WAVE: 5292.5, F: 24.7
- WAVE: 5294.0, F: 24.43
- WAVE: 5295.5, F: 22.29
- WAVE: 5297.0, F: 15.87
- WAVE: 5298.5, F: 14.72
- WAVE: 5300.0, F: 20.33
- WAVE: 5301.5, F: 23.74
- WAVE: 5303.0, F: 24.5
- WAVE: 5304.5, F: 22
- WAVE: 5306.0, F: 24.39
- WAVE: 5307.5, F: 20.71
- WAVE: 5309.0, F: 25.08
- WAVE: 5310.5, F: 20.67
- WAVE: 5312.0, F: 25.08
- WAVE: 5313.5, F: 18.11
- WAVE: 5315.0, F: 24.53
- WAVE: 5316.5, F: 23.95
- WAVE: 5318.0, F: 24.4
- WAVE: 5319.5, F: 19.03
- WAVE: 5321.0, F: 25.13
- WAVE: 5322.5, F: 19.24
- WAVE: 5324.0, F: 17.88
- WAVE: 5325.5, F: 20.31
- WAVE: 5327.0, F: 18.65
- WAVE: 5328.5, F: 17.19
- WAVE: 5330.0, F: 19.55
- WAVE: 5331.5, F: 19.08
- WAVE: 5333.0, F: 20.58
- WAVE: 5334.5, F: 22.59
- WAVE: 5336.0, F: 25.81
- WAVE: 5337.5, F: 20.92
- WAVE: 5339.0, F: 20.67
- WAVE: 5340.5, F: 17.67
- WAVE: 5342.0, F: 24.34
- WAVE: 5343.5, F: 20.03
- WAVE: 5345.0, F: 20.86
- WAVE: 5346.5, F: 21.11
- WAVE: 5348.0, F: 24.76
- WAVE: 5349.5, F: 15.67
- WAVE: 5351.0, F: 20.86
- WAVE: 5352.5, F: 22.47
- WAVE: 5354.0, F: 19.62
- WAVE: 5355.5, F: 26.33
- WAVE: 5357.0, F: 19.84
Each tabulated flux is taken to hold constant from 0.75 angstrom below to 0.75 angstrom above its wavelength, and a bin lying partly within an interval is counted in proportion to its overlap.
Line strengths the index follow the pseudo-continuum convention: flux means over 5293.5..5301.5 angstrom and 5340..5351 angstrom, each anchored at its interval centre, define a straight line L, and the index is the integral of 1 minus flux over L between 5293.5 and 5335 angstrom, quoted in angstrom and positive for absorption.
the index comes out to -2.3 angstrom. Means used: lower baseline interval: 19.8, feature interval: 21.2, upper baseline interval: 20.7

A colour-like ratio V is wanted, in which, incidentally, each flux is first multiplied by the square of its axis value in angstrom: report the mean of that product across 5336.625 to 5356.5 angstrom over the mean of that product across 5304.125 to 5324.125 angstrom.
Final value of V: 0.96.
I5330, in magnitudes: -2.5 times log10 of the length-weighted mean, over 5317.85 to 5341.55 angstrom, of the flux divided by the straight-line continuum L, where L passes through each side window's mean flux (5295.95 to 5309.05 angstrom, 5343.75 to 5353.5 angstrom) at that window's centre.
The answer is 0.02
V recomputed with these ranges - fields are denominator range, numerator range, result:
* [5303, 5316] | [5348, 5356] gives 0.95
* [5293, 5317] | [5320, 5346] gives 0.95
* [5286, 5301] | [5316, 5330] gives 1.03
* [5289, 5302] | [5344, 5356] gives 1.05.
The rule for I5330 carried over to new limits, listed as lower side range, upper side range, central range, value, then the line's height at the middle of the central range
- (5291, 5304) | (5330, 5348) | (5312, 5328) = 0.00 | 21.3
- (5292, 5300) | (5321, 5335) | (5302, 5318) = -0.15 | 20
